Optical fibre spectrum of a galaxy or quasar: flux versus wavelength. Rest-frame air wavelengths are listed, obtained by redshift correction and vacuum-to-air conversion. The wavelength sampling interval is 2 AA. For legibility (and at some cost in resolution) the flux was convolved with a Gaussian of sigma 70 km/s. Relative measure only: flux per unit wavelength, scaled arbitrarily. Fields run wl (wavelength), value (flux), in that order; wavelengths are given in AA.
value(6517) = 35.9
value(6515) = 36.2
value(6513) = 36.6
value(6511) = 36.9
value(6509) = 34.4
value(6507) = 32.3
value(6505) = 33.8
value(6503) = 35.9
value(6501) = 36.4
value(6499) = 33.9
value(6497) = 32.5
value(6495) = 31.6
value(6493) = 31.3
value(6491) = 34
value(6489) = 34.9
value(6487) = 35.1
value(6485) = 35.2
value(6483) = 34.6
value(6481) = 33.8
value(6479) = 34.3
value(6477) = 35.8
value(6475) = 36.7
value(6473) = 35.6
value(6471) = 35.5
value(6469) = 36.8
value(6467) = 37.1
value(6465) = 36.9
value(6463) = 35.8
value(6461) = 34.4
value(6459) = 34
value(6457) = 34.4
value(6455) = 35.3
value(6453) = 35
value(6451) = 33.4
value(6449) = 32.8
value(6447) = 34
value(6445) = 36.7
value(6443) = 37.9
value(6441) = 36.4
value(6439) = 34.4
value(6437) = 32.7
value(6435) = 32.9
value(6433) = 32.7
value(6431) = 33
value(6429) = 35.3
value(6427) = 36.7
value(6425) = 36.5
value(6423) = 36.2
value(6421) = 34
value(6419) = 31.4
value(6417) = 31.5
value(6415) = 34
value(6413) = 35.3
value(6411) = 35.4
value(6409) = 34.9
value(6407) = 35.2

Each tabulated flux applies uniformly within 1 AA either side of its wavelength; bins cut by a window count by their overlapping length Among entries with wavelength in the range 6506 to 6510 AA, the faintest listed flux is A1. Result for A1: 32.3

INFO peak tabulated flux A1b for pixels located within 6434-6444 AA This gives 37.9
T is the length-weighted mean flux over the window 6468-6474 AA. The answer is 36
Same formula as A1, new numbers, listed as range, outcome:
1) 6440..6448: 34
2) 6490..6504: 31.3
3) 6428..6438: 32.7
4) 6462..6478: 35.5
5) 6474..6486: 33.8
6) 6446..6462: 32.8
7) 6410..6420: 31.4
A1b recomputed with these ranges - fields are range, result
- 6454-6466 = 36.9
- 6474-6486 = 36.7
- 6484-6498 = 35.2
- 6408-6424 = 36.2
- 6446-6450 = 34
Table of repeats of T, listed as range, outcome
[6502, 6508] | 34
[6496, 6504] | 34.7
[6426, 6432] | 35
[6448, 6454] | 33.7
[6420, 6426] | 35.6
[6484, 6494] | 34.1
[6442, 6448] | 36.2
